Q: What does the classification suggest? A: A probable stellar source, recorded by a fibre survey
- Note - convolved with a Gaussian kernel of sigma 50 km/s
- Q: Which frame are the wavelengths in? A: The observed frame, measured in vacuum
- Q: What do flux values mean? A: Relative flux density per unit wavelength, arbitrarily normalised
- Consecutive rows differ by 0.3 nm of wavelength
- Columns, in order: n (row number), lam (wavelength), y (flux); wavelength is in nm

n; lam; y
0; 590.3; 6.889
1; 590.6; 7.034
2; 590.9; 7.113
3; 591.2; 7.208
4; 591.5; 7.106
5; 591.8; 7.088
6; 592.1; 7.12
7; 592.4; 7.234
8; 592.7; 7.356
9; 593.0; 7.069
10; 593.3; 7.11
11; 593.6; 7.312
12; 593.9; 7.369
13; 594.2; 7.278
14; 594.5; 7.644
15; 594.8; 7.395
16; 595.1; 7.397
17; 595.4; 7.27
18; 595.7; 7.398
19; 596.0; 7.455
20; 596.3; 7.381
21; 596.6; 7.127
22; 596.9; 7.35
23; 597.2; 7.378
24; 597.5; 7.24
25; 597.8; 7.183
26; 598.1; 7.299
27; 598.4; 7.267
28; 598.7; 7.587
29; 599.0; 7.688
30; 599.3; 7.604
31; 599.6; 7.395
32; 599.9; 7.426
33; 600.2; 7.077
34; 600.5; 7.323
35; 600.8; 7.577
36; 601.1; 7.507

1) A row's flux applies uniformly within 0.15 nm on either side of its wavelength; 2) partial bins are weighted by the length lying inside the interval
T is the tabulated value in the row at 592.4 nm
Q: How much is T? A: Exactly 7.234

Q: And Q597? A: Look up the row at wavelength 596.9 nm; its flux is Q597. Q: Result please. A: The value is 7.35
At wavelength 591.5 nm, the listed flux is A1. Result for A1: 7.106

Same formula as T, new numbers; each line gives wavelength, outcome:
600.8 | 7.577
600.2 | 7.077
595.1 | 7.397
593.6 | 7.312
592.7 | 7.356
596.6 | 7.127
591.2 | 7.208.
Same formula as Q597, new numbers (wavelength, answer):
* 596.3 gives 7.381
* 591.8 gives 7.088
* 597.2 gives 7.378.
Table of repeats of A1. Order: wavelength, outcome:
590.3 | 6.889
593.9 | 7.369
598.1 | 7.299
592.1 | 7.12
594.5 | 7.644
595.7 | 7.398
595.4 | 7.27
